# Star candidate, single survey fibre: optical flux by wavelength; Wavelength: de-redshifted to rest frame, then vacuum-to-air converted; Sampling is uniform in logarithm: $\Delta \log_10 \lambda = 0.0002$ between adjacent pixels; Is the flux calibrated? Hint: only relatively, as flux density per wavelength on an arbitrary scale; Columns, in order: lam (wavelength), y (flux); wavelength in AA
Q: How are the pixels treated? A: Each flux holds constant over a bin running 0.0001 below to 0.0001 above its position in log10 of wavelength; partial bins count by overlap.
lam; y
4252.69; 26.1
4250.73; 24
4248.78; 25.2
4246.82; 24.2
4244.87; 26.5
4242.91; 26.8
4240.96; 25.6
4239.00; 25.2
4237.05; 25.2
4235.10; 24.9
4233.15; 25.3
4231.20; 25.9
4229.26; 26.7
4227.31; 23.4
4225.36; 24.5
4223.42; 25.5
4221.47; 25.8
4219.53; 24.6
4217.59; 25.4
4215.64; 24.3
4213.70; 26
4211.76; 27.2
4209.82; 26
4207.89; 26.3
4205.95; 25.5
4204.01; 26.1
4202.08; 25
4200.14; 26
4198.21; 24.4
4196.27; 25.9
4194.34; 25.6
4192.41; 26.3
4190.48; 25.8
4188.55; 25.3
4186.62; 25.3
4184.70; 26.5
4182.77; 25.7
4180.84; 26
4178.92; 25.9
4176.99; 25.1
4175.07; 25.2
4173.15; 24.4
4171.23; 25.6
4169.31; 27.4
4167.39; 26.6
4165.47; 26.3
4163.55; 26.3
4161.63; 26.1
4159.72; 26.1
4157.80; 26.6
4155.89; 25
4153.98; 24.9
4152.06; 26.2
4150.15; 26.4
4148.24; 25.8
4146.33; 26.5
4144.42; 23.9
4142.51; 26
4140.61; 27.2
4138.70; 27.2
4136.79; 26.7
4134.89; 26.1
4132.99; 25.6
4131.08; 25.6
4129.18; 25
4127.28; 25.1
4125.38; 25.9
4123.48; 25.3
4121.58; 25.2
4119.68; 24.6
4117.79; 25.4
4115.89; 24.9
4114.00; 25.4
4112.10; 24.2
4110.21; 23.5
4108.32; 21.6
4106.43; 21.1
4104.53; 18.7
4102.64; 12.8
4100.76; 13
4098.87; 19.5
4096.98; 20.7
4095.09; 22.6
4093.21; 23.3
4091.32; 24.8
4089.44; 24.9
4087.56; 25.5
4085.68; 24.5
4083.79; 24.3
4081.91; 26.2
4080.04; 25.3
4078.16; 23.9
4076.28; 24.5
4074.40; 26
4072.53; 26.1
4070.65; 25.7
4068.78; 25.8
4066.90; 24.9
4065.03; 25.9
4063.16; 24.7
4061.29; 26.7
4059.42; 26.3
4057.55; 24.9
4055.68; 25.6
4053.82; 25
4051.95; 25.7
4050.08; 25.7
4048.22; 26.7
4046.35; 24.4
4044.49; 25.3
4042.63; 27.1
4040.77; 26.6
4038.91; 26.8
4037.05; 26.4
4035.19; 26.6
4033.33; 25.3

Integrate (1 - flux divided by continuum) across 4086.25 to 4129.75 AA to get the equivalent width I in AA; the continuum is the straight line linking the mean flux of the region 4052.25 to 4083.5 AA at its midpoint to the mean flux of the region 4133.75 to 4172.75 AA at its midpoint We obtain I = 5.1 AA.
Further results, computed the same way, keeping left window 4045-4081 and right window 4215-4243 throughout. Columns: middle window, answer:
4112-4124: 0.2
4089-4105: 3.5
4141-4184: -0.9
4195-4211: -0.3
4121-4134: 0.0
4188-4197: -0.2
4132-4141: -0.4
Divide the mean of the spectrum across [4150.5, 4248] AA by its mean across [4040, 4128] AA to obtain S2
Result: 1.1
